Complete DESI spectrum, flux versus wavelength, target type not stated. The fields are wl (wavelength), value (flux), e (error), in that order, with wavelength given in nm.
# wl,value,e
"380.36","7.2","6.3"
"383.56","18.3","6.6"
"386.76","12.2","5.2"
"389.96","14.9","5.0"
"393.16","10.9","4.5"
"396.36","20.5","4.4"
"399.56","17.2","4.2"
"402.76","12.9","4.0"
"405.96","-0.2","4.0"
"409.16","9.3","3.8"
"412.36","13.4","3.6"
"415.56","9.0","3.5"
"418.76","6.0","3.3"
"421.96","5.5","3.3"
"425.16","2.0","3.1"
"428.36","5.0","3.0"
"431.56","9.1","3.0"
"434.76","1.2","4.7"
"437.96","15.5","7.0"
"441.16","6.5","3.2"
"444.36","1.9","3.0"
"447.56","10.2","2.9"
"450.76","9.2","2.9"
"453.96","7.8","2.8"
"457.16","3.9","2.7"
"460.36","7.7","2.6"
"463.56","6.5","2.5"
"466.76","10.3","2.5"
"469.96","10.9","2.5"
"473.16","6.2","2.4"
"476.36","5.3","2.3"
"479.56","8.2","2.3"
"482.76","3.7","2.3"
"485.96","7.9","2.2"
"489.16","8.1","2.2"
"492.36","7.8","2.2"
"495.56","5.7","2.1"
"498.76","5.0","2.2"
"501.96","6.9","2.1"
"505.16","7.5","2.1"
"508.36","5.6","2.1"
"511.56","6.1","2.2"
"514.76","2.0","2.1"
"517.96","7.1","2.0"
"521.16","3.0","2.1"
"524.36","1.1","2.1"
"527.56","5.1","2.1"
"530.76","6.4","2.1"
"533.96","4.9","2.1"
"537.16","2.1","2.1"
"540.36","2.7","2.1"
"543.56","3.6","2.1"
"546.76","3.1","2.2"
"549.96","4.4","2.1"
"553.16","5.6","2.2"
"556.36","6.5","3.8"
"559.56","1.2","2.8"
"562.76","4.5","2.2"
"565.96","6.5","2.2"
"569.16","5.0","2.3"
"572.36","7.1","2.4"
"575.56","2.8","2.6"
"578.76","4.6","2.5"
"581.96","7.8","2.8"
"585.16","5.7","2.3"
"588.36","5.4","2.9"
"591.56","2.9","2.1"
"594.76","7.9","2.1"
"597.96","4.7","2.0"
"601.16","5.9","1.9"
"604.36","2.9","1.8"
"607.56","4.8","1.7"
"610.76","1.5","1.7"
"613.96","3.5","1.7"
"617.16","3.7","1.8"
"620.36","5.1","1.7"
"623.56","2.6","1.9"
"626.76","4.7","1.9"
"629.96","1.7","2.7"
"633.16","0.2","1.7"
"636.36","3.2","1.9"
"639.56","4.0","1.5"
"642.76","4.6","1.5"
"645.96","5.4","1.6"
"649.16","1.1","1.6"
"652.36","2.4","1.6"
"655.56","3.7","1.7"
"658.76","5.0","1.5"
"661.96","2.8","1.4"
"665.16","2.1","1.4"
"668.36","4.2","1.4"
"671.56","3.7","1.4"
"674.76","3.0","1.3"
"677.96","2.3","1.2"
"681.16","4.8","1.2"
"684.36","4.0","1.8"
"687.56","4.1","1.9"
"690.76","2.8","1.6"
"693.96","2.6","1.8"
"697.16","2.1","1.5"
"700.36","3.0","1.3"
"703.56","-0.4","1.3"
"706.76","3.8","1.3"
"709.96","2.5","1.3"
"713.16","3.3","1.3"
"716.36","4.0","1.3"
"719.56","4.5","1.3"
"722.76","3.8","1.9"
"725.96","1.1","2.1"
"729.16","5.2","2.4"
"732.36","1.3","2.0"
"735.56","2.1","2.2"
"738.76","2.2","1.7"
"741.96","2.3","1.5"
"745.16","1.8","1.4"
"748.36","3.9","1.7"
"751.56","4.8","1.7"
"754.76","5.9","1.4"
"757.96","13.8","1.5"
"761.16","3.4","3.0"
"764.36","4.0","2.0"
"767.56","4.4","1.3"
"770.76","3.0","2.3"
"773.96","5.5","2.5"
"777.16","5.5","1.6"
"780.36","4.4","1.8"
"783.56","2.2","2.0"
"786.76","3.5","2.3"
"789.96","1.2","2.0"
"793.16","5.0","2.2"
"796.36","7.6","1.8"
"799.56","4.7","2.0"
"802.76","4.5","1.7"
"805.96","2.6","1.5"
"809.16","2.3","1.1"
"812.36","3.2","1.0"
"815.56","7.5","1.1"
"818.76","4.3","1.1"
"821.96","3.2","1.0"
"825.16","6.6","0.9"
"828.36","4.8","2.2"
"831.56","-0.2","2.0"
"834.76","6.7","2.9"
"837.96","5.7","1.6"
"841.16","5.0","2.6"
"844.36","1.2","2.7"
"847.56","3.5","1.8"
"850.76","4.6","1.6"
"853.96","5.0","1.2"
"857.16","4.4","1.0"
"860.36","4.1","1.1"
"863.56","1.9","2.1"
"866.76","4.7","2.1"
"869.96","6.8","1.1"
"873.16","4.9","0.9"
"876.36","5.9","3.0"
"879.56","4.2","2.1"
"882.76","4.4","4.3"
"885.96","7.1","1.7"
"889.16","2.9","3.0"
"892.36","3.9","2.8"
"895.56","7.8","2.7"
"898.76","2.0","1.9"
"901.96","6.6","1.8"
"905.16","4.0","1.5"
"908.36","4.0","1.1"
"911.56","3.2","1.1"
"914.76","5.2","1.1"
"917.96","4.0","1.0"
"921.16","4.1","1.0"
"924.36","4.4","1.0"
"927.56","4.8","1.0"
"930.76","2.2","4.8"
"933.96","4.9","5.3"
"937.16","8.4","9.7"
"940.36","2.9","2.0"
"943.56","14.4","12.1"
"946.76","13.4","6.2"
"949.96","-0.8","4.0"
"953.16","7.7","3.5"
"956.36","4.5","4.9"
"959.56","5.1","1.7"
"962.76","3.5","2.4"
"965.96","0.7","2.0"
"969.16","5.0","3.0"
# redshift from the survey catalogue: 1.031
